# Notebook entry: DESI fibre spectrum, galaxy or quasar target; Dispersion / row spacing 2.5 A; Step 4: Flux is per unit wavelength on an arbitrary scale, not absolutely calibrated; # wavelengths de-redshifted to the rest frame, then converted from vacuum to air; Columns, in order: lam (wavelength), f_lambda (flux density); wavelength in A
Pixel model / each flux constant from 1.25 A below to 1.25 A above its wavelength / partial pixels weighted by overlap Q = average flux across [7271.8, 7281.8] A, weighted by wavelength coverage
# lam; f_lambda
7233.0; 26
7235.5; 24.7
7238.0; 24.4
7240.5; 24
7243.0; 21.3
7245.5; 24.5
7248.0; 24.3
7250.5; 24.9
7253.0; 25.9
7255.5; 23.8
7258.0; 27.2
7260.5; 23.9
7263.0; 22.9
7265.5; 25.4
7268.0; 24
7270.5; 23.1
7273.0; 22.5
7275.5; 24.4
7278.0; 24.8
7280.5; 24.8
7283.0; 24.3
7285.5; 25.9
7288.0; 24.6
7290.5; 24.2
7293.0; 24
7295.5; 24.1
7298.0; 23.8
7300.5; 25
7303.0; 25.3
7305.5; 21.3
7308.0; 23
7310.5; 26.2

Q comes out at 24.1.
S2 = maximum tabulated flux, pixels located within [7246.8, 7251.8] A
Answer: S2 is 24.9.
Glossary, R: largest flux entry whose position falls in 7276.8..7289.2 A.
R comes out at 25.9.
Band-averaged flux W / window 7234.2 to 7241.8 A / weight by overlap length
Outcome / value 24.4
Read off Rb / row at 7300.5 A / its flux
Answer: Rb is 25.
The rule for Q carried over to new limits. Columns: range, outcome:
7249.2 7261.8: 25.1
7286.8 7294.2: 24.3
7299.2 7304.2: 25.1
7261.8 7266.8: 24.2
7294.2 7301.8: 24.3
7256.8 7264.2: 24.7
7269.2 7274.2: 22.8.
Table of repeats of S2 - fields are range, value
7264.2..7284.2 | 25.4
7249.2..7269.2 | 27.2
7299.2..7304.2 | 25.3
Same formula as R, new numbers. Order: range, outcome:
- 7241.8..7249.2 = 24.5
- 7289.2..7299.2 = 24.2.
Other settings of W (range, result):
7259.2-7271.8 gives 23.9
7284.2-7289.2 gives 25.2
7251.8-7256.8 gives 24.9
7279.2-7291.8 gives 24.8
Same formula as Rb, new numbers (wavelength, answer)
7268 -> 24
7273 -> 22.5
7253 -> 25.9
